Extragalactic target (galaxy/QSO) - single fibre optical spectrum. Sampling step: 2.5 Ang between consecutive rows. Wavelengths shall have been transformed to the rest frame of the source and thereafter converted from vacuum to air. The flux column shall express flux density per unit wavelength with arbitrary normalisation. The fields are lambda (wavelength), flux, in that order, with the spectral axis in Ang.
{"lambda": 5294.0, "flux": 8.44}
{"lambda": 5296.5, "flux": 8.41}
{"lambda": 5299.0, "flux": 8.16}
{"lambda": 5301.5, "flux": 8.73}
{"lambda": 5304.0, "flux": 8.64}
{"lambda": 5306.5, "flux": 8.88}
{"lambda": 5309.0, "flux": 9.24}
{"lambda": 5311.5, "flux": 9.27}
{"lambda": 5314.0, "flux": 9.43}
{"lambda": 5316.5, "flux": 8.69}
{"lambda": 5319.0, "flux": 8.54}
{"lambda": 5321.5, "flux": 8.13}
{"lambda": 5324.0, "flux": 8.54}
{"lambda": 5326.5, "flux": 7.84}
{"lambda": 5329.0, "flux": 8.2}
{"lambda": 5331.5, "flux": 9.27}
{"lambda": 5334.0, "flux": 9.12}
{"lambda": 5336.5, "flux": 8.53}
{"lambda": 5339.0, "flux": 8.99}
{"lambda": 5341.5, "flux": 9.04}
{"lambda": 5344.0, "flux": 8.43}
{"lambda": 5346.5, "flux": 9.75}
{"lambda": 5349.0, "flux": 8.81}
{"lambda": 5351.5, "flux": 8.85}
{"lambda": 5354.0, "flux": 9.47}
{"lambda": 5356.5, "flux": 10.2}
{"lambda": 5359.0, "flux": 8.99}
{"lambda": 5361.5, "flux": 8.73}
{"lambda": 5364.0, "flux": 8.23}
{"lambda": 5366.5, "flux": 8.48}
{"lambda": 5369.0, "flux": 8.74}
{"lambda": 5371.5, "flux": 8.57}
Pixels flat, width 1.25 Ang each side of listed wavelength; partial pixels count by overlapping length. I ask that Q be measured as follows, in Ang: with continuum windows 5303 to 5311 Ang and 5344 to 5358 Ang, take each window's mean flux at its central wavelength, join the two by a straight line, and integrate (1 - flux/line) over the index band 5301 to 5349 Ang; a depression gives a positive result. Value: 1.60 Ang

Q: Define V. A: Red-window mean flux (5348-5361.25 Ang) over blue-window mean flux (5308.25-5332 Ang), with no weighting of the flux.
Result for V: 1.06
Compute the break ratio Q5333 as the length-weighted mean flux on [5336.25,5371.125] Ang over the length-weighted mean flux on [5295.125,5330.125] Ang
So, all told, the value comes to 1.0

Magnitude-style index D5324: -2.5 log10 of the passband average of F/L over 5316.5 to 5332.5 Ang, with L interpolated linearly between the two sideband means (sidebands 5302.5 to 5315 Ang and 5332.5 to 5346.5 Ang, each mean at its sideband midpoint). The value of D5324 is 0.07 mag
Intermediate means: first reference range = 9.08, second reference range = 8.91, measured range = 8.43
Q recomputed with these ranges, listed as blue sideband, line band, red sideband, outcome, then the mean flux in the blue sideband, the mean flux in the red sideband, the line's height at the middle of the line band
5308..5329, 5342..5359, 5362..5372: -1.30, 8.67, 8.52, 8.57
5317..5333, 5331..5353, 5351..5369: -0.68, 8.44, 8.98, 8.7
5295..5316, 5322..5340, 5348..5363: 0.78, 8.83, 9.17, 9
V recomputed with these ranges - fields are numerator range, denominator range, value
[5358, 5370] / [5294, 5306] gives 1.01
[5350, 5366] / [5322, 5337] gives 1.06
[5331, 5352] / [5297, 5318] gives 1.01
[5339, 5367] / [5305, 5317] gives 0.99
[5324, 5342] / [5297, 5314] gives 0.98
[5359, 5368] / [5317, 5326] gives 1.02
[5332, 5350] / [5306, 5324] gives 1.01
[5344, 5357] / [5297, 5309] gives 1.07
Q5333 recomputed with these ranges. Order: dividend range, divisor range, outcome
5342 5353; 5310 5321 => 1.01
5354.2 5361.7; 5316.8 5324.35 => 1.12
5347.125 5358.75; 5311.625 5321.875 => 1.06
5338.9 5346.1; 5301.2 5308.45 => 1.01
